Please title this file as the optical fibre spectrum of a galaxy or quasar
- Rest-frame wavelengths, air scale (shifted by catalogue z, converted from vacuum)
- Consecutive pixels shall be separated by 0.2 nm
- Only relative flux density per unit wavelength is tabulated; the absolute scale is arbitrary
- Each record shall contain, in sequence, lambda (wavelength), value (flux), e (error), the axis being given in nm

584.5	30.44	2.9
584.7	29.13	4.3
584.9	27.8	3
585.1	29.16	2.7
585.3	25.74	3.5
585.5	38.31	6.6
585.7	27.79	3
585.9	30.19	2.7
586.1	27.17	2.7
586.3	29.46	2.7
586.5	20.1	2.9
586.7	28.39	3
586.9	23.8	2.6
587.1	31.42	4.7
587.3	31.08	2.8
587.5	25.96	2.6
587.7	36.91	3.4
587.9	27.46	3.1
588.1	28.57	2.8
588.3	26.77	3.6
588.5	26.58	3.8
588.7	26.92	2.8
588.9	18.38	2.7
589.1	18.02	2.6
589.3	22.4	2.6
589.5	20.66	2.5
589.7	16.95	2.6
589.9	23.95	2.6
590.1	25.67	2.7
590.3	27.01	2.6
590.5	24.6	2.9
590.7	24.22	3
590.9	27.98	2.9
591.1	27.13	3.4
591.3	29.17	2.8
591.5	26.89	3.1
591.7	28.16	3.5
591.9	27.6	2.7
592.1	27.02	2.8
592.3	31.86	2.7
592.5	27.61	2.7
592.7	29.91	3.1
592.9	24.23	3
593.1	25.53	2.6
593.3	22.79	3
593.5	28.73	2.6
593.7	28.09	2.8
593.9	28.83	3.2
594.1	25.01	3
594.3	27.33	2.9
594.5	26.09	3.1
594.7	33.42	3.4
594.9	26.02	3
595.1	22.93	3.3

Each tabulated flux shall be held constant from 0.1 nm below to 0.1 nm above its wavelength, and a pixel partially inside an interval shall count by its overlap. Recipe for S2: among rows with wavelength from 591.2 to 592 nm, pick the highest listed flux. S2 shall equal 29.17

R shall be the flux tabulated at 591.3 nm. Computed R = 29.17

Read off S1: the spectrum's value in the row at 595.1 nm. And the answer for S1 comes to 22.93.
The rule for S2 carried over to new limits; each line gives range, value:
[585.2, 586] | 38.31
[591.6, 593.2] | 31.86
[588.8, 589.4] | 22.4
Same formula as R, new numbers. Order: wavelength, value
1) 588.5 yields 26.58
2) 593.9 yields 28.83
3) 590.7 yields 24.22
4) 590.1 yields 25.67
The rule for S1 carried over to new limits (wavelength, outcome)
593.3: 22.79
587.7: 36.91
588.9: 18.38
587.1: 31.42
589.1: 18.02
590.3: 27.01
